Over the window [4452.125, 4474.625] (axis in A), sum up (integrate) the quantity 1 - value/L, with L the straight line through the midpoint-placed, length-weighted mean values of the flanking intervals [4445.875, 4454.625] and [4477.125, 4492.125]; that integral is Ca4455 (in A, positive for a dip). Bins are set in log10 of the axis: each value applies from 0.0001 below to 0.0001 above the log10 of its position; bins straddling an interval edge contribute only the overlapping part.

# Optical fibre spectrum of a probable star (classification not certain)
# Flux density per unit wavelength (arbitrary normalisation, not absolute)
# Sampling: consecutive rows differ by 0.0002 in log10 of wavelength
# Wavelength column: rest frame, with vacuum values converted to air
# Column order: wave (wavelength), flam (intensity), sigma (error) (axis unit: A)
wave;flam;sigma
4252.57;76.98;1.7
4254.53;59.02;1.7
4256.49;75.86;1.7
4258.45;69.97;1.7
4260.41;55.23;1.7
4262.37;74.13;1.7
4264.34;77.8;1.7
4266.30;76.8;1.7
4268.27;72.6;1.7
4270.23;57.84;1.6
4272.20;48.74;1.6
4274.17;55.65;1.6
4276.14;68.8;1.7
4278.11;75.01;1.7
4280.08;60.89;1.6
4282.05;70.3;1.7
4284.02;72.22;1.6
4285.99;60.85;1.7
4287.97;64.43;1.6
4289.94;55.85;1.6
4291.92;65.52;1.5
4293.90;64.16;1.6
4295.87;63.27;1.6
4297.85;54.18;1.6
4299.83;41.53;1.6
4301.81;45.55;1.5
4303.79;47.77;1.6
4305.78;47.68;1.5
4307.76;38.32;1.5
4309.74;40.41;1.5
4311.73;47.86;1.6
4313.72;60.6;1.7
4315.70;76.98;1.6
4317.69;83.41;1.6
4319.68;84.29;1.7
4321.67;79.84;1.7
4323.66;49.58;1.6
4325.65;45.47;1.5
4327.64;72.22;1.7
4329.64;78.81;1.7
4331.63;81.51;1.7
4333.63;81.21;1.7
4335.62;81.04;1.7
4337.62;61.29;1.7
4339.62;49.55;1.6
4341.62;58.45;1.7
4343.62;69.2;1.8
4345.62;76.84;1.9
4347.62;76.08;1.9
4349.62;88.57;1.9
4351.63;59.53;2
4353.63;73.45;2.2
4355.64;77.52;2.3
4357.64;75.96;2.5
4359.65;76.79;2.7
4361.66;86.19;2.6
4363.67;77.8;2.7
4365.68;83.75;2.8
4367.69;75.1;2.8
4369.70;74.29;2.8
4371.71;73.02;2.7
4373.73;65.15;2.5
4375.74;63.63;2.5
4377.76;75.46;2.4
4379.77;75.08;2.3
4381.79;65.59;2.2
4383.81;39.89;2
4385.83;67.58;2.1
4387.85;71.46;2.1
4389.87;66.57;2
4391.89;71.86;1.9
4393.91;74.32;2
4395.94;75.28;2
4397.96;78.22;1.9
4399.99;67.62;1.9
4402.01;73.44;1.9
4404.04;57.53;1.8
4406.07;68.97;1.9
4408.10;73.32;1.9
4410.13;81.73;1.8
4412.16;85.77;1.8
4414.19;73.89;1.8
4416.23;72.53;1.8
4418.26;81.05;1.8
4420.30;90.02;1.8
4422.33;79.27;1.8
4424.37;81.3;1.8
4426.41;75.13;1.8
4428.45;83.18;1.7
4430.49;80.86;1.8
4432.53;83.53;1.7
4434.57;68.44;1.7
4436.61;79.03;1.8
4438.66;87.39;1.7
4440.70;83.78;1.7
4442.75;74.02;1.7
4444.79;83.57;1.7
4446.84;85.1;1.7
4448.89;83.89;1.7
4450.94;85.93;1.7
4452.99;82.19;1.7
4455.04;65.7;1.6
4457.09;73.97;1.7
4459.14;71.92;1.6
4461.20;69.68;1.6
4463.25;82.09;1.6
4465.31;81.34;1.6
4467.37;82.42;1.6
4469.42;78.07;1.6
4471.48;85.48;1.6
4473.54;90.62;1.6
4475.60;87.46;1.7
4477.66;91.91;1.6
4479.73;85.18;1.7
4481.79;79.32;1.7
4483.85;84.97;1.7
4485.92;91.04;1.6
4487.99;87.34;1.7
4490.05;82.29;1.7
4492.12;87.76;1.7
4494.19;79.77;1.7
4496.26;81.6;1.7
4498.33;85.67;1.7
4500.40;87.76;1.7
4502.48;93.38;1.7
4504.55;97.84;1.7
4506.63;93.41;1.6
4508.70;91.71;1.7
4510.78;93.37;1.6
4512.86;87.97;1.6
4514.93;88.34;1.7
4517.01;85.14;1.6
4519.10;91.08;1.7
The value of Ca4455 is 1.5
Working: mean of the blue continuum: 83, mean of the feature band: 78.5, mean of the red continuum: 85.9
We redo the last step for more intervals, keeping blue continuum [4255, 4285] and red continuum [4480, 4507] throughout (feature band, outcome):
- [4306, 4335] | 2.6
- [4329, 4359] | 0.5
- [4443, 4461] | 1.0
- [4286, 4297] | 1.1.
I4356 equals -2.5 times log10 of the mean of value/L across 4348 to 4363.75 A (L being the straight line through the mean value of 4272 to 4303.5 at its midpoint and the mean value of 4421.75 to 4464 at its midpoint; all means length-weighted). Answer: -0.12 mag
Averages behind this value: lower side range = 60.4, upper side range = 79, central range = 76.9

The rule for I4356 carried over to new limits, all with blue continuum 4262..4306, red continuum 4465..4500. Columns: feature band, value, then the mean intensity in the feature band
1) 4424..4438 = 0.00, 78.9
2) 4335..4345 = 0.08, 63.7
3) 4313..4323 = -0.16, 76.6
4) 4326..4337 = -0.14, 76.4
